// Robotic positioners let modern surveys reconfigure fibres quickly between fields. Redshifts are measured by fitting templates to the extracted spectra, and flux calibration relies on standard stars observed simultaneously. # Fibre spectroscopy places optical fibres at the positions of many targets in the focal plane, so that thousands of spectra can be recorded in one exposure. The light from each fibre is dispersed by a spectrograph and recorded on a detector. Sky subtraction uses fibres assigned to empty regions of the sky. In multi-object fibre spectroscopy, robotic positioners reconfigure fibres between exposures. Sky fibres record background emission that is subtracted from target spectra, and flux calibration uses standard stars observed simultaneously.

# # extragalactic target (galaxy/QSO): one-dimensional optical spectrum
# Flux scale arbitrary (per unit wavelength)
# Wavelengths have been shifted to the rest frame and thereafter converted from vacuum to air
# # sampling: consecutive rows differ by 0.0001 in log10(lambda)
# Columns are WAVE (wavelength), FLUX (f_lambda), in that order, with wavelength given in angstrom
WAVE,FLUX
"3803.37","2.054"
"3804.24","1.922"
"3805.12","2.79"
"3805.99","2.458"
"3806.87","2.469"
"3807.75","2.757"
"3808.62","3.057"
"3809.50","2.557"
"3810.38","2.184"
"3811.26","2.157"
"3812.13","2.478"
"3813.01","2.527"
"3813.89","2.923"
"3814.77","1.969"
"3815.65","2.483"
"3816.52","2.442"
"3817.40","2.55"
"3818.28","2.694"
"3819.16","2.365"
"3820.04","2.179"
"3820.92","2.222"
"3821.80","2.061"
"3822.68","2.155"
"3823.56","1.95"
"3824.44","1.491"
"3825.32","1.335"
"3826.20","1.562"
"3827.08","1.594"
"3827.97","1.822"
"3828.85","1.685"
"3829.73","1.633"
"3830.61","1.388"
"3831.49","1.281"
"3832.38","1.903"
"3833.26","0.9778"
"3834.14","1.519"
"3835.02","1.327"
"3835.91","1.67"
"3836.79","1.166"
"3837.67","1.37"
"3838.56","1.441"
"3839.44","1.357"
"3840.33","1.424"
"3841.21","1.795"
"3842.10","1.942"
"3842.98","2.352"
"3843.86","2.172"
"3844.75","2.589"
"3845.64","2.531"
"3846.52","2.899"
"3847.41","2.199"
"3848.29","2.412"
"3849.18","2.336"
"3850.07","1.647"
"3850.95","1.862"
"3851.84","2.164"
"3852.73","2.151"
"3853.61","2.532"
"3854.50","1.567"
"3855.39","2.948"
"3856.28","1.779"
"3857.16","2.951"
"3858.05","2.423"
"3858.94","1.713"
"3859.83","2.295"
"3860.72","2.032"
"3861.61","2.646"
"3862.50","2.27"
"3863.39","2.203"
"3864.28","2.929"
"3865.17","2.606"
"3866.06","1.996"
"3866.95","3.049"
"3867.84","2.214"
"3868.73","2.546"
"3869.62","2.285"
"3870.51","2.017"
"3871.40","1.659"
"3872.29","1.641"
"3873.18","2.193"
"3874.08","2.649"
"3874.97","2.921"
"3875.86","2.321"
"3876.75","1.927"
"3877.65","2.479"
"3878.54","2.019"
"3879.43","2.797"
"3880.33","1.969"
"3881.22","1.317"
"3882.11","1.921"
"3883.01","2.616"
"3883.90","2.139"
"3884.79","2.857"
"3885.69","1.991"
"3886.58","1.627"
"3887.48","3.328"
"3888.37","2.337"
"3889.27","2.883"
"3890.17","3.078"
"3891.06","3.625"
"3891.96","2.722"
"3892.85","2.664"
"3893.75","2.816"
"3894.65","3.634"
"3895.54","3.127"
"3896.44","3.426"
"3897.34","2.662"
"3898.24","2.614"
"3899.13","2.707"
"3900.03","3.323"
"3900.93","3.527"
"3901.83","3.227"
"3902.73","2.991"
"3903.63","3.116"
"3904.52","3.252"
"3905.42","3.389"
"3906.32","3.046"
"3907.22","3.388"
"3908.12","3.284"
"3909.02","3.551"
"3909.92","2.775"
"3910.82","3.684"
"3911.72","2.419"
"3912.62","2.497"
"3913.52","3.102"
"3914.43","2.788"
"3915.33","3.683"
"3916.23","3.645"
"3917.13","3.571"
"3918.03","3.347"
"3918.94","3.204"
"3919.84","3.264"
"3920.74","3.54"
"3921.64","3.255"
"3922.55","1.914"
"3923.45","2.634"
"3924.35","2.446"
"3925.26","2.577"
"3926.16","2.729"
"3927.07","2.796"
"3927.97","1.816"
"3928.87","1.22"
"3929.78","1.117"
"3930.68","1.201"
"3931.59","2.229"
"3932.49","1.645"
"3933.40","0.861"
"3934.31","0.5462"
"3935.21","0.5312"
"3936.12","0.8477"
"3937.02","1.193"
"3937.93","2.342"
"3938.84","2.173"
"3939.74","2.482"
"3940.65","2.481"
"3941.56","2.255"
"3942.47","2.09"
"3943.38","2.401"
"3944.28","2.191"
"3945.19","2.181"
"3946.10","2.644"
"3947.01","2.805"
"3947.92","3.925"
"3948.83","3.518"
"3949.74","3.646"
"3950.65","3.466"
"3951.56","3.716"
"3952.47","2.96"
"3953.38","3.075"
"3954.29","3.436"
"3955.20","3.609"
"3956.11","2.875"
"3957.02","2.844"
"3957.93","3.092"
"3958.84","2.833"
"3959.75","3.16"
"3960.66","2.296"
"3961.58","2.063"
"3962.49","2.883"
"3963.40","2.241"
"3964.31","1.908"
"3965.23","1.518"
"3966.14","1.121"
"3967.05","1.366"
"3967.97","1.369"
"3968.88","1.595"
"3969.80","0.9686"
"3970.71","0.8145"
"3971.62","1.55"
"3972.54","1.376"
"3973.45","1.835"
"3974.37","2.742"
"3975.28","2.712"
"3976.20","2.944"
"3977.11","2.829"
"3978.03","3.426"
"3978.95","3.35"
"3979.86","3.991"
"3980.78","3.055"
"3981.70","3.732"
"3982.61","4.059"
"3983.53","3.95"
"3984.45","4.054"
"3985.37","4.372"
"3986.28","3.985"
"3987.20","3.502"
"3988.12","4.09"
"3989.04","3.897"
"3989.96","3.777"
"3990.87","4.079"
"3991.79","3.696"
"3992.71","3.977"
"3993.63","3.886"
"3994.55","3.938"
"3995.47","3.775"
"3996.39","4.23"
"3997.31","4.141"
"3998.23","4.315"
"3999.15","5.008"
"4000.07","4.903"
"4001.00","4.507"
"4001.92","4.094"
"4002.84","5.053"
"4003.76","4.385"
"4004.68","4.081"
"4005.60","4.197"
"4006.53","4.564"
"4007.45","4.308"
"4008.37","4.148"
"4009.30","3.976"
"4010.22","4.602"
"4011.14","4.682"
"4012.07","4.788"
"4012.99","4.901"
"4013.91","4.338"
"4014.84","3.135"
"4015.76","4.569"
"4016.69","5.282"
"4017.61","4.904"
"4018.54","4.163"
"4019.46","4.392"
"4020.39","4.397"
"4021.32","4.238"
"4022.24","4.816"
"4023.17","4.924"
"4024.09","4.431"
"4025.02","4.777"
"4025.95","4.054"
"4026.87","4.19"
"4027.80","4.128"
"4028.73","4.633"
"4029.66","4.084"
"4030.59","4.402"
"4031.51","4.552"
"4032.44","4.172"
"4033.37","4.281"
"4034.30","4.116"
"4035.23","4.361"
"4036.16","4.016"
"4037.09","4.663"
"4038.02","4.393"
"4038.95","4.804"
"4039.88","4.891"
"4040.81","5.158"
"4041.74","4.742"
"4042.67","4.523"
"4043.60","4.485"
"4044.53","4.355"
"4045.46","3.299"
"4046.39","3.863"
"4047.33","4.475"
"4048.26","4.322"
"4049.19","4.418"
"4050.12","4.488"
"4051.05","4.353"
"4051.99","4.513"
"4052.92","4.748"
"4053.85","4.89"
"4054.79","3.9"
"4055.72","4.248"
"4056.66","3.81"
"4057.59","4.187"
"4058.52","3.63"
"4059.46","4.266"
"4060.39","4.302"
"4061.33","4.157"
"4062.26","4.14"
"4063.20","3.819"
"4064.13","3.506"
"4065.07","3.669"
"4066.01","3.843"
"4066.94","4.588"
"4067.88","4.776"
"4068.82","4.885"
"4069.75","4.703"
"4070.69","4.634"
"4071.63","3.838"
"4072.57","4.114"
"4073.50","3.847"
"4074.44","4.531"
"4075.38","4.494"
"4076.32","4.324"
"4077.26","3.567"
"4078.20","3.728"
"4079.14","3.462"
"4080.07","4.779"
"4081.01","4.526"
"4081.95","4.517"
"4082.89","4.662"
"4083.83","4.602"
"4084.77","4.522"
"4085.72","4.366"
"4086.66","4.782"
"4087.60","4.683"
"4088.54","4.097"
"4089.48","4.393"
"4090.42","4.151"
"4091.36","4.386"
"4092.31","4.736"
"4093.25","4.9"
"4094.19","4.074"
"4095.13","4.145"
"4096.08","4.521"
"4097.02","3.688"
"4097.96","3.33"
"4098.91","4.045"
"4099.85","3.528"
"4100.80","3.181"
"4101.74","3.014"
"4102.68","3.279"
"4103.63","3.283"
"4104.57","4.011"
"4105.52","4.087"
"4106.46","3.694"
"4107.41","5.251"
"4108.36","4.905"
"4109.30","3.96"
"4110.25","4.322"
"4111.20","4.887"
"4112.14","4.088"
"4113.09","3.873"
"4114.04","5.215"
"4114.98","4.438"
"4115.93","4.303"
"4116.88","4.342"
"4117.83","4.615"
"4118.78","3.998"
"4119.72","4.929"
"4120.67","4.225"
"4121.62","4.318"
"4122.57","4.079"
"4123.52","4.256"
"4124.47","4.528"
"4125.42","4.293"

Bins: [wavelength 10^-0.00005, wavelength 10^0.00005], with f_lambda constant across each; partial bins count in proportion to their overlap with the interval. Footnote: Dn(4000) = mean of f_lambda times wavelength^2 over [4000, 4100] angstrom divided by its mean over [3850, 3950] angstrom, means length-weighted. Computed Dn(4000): 1.86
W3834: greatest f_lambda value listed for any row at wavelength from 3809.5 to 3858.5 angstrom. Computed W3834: 2.951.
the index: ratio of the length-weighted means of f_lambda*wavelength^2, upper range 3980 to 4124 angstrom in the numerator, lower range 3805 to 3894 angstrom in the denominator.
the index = 2.15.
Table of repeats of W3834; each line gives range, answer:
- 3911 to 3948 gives 3.925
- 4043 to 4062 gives 4.89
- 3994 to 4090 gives 5.282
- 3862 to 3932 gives 3.684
